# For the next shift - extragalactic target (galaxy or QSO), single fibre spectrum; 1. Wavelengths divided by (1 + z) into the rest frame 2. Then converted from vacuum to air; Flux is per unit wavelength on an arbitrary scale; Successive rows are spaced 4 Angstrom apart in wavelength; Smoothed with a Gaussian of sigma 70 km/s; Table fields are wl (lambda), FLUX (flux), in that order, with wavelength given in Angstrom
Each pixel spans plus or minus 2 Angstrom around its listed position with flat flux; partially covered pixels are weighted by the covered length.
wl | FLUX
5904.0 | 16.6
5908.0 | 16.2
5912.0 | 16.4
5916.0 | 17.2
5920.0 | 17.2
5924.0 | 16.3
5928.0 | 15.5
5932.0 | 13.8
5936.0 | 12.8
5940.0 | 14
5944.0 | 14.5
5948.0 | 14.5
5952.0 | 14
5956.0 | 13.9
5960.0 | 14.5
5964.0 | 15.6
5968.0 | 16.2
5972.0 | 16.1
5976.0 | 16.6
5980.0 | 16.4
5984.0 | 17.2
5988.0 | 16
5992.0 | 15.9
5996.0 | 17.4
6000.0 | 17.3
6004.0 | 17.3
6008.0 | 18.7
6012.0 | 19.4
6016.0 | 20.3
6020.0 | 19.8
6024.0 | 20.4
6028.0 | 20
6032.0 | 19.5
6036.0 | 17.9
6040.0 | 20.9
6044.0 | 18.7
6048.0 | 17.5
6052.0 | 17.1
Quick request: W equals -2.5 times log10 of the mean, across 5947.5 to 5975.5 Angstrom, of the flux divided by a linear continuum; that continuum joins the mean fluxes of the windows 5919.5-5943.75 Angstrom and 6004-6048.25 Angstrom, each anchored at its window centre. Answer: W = 0.079 mag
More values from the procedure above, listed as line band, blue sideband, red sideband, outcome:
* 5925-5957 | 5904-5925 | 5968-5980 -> 0.164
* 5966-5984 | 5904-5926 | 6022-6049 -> 0.099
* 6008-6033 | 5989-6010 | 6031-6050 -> -0.100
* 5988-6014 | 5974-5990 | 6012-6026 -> 0.050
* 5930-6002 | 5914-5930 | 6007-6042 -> 0.167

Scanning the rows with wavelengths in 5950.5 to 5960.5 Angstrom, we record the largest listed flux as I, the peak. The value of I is 14.5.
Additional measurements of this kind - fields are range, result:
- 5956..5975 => 16.2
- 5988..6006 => 17.4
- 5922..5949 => 16.3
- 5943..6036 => 20.4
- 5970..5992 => 17.2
